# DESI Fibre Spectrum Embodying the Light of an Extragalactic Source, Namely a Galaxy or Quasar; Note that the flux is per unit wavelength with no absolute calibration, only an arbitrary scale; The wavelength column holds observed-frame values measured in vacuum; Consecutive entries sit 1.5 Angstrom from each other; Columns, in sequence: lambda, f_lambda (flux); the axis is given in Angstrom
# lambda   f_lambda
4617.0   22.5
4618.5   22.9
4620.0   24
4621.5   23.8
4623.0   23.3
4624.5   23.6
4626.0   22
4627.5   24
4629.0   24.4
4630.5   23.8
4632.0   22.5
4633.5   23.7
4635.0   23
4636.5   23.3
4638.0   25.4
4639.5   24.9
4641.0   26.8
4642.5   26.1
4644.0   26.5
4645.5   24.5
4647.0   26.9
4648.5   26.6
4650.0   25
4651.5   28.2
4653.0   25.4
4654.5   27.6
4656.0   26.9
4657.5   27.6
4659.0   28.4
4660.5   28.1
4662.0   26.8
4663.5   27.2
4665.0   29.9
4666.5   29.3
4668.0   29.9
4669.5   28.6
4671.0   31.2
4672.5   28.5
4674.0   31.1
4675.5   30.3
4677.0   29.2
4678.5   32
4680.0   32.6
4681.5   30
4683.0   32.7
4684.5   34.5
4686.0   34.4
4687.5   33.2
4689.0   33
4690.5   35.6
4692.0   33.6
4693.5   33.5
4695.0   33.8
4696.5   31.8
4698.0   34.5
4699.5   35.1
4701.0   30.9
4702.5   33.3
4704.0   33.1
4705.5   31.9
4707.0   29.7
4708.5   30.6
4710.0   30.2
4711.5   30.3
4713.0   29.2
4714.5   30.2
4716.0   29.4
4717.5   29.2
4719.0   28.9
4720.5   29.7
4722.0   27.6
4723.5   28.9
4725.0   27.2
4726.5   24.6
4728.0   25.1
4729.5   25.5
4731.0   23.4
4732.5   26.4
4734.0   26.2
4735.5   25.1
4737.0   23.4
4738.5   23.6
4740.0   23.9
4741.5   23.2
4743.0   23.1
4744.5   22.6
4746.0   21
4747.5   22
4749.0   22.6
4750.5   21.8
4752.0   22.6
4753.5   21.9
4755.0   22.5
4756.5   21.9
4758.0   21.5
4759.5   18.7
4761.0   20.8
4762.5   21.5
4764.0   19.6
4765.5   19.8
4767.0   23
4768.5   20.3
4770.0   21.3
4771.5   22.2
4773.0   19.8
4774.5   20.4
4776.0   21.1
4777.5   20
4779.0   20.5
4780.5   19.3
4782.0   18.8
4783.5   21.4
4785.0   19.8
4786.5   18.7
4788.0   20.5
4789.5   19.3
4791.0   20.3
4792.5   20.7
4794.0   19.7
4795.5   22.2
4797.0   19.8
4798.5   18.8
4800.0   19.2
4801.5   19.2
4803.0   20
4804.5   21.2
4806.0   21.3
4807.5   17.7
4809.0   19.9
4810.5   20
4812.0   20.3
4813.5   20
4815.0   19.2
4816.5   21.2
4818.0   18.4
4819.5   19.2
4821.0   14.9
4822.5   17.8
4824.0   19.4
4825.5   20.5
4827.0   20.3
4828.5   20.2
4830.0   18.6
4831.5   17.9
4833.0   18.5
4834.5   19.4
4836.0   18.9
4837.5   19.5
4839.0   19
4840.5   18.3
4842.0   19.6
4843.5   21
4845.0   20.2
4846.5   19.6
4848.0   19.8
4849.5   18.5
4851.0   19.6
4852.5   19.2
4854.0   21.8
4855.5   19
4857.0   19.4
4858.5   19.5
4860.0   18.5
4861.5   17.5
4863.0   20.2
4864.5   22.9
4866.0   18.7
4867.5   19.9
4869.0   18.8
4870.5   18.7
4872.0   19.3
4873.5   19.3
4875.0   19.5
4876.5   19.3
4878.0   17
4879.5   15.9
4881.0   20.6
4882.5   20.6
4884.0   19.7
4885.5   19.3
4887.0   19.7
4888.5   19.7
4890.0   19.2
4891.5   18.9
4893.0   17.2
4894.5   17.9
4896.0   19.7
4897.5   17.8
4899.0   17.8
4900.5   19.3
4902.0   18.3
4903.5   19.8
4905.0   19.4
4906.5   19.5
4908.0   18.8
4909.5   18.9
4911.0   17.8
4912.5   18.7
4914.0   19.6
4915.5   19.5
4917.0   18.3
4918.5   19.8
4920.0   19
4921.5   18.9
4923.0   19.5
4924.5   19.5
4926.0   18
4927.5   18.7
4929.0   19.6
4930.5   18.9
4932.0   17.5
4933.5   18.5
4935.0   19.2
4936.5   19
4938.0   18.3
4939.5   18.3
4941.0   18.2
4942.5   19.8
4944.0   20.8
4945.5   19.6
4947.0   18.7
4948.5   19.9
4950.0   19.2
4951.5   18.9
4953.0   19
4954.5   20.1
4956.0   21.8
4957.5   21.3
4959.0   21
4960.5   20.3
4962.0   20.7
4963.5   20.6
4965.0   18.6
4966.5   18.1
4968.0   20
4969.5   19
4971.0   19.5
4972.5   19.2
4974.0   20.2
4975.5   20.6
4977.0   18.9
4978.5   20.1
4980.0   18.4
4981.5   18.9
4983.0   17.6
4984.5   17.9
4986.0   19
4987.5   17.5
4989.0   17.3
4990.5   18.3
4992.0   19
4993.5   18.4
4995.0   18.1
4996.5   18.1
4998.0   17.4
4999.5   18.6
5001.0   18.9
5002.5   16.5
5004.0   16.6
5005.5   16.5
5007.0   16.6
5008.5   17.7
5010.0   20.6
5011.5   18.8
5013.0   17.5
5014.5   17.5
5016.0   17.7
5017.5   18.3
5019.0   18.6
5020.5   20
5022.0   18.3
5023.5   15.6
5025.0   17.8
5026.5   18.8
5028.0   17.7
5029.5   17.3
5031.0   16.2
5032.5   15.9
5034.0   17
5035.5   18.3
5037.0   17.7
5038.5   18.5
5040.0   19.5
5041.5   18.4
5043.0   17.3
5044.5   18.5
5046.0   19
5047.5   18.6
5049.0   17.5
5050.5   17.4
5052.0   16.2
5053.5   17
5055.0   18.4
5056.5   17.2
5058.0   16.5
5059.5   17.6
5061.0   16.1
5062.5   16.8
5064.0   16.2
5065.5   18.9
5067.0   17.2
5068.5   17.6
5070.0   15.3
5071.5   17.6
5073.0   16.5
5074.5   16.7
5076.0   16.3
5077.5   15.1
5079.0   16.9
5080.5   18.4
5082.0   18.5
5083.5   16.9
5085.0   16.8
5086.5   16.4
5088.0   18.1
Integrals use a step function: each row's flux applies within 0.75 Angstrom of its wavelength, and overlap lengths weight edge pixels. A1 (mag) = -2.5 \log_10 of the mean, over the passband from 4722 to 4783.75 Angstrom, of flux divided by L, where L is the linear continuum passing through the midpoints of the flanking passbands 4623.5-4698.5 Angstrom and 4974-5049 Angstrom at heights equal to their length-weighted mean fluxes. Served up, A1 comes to 0.148 mag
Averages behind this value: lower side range 28.4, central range 22.5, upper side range 18.1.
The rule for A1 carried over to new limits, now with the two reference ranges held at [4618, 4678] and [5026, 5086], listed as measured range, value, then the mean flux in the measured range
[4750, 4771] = 0.126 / 21.2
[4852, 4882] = 0.120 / 19.3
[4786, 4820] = 0.154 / 19.9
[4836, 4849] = 0.130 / 19.6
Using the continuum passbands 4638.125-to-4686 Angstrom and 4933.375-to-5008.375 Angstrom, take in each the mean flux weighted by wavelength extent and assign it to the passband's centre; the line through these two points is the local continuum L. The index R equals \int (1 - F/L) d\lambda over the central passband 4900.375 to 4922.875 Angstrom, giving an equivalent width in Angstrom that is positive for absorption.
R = 1.9 Angstrom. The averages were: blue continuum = 28.5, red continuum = 18.9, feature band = 19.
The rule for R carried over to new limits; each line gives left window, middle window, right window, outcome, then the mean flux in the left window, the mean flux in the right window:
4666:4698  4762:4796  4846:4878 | 6.4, 31.9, 19.4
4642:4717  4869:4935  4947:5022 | 9.0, 30.2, 18.8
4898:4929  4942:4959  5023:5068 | -1.3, 19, 17.5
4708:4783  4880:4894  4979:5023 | 0.9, 23.8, 18.1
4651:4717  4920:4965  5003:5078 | 3.6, 30.8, 17.5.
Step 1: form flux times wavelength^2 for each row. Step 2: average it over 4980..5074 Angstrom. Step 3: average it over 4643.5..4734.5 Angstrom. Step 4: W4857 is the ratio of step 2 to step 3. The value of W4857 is 0.69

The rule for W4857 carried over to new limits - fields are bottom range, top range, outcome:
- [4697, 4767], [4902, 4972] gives 0.81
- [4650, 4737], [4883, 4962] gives 0.71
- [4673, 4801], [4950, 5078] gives 0.79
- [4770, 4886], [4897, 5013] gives 1.02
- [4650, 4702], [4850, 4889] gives 0.68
